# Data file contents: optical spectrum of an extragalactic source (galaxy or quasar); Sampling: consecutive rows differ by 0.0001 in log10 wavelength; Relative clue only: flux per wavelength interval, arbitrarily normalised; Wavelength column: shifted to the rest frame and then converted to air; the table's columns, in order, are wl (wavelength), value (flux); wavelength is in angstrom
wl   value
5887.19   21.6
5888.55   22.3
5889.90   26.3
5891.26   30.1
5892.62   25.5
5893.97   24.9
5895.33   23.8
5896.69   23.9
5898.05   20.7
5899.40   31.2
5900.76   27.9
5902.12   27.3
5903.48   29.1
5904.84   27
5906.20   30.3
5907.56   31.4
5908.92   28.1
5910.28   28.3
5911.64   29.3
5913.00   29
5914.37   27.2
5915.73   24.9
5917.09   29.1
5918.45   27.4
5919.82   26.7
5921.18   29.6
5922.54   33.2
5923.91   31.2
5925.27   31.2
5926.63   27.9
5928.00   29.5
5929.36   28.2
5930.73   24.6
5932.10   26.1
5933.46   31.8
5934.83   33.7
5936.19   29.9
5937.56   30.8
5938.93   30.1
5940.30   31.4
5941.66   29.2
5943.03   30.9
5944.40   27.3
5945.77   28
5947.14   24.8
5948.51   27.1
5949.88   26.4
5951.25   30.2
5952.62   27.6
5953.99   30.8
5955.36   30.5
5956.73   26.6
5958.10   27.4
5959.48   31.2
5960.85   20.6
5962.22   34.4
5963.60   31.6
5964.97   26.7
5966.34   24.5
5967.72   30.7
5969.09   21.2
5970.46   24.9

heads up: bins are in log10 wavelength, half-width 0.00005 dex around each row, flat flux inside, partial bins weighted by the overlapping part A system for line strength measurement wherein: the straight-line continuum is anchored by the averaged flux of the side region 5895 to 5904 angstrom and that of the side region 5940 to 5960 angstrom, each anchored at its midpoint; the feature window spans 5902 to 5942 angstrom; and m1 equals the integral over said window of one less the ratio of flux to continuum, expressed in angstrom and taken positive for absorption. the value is -2.7 angstrom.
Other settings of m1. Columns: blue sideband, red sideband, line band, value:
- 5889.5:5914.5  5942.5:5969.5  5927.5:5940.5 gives -0.8 angstrom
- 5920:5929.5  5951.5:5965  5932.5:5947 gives -0.2 angstrom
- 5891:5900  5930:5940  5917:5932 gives -0.2 angstrom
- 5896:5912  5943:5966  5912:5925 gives -0.4 angstrom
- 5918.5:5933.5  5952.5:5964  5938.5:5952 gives 0.2 angstrom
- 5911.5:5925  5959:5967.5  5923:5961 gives -0.5 angstrom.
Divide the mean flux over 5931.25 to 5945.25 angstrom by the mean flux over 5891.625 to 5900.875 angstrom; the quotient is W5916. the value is 1.2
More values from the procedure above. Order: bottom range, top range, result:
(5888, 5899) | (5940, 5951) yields 1.13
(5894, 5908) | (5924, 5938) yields 1.09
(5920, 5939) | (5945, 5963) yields 0.95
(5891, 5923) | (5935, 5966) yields 1.04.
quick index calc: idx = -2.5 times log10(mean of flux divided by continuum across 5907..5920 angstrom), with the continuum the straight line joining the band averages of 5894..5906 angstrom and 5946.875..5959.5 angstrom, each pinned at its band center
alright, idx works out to -0.05 mag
